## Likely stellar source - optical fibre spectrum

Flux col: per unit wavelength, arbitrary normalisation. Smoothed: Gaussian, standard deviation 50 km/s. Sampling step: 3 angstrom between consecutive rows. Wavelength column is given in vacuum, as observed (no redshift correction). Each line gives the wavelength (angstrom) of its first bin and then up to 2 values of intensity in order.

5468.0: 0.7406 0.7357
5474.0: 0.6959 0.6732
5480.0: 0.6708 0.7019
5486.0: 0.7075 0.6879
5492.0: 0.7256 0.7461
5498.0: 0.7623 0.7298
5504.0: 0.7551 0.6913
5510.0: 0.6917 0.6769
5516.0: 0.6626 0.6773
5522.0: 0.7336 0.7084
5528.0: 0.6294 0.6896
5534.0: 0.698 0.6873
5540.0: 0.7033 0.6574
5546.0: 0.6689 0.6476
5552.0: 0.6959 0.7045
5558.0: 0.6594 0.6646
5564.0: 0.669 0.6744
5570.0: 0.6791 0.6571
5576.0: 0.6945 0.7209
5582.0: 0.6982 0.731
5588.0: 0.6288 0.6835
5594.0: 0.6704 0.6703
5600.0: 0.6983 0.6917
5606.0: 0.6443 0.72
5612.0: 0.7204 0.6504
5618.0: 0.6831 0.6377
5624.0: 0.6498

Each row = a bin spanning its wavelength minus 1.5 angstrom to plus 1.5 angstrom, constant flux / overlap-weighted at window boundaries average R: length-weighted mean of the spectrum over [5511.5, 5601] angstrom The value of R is 0.681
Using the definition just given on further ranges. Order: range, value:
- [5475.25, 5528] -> 0.704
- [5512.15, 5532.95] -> 0.683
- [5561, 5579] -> 0.678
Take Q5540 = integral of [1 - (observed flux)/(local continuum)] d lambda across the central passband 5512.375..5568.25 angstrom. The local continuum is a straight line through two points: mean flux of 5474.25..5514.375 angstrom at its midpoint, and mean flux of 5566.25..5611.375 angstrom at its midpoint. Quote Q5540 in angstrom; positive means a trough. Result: 1.4 angstrom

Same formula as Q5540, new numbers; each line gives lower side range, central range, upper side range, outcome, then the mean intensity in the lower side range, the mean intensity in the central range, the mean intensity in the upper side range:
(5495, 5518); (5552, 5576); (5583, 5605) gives 0.57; 0.712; 0.675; 0.682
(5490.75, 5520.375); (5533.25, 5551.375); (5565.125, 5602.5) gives 0.56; 0.712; 0.677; 0.684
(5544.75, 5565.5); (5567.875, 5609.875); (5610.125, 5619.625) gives -0.26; 0.673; 0.684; 0.685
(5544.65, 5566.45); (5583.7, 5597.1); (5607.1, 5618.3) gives 0.16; 0.673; 0.677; 0.693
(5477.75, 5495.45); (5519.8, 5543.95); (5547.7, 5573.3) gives -0.14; 0.703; 0.689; 0.673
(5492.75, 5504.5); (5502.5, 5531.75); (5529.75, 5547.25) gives 1.05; 0.746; 0.692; 0.684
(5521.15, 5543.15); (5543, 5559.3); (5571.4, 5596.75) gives 0.32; 0.689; 0.674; 0.685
